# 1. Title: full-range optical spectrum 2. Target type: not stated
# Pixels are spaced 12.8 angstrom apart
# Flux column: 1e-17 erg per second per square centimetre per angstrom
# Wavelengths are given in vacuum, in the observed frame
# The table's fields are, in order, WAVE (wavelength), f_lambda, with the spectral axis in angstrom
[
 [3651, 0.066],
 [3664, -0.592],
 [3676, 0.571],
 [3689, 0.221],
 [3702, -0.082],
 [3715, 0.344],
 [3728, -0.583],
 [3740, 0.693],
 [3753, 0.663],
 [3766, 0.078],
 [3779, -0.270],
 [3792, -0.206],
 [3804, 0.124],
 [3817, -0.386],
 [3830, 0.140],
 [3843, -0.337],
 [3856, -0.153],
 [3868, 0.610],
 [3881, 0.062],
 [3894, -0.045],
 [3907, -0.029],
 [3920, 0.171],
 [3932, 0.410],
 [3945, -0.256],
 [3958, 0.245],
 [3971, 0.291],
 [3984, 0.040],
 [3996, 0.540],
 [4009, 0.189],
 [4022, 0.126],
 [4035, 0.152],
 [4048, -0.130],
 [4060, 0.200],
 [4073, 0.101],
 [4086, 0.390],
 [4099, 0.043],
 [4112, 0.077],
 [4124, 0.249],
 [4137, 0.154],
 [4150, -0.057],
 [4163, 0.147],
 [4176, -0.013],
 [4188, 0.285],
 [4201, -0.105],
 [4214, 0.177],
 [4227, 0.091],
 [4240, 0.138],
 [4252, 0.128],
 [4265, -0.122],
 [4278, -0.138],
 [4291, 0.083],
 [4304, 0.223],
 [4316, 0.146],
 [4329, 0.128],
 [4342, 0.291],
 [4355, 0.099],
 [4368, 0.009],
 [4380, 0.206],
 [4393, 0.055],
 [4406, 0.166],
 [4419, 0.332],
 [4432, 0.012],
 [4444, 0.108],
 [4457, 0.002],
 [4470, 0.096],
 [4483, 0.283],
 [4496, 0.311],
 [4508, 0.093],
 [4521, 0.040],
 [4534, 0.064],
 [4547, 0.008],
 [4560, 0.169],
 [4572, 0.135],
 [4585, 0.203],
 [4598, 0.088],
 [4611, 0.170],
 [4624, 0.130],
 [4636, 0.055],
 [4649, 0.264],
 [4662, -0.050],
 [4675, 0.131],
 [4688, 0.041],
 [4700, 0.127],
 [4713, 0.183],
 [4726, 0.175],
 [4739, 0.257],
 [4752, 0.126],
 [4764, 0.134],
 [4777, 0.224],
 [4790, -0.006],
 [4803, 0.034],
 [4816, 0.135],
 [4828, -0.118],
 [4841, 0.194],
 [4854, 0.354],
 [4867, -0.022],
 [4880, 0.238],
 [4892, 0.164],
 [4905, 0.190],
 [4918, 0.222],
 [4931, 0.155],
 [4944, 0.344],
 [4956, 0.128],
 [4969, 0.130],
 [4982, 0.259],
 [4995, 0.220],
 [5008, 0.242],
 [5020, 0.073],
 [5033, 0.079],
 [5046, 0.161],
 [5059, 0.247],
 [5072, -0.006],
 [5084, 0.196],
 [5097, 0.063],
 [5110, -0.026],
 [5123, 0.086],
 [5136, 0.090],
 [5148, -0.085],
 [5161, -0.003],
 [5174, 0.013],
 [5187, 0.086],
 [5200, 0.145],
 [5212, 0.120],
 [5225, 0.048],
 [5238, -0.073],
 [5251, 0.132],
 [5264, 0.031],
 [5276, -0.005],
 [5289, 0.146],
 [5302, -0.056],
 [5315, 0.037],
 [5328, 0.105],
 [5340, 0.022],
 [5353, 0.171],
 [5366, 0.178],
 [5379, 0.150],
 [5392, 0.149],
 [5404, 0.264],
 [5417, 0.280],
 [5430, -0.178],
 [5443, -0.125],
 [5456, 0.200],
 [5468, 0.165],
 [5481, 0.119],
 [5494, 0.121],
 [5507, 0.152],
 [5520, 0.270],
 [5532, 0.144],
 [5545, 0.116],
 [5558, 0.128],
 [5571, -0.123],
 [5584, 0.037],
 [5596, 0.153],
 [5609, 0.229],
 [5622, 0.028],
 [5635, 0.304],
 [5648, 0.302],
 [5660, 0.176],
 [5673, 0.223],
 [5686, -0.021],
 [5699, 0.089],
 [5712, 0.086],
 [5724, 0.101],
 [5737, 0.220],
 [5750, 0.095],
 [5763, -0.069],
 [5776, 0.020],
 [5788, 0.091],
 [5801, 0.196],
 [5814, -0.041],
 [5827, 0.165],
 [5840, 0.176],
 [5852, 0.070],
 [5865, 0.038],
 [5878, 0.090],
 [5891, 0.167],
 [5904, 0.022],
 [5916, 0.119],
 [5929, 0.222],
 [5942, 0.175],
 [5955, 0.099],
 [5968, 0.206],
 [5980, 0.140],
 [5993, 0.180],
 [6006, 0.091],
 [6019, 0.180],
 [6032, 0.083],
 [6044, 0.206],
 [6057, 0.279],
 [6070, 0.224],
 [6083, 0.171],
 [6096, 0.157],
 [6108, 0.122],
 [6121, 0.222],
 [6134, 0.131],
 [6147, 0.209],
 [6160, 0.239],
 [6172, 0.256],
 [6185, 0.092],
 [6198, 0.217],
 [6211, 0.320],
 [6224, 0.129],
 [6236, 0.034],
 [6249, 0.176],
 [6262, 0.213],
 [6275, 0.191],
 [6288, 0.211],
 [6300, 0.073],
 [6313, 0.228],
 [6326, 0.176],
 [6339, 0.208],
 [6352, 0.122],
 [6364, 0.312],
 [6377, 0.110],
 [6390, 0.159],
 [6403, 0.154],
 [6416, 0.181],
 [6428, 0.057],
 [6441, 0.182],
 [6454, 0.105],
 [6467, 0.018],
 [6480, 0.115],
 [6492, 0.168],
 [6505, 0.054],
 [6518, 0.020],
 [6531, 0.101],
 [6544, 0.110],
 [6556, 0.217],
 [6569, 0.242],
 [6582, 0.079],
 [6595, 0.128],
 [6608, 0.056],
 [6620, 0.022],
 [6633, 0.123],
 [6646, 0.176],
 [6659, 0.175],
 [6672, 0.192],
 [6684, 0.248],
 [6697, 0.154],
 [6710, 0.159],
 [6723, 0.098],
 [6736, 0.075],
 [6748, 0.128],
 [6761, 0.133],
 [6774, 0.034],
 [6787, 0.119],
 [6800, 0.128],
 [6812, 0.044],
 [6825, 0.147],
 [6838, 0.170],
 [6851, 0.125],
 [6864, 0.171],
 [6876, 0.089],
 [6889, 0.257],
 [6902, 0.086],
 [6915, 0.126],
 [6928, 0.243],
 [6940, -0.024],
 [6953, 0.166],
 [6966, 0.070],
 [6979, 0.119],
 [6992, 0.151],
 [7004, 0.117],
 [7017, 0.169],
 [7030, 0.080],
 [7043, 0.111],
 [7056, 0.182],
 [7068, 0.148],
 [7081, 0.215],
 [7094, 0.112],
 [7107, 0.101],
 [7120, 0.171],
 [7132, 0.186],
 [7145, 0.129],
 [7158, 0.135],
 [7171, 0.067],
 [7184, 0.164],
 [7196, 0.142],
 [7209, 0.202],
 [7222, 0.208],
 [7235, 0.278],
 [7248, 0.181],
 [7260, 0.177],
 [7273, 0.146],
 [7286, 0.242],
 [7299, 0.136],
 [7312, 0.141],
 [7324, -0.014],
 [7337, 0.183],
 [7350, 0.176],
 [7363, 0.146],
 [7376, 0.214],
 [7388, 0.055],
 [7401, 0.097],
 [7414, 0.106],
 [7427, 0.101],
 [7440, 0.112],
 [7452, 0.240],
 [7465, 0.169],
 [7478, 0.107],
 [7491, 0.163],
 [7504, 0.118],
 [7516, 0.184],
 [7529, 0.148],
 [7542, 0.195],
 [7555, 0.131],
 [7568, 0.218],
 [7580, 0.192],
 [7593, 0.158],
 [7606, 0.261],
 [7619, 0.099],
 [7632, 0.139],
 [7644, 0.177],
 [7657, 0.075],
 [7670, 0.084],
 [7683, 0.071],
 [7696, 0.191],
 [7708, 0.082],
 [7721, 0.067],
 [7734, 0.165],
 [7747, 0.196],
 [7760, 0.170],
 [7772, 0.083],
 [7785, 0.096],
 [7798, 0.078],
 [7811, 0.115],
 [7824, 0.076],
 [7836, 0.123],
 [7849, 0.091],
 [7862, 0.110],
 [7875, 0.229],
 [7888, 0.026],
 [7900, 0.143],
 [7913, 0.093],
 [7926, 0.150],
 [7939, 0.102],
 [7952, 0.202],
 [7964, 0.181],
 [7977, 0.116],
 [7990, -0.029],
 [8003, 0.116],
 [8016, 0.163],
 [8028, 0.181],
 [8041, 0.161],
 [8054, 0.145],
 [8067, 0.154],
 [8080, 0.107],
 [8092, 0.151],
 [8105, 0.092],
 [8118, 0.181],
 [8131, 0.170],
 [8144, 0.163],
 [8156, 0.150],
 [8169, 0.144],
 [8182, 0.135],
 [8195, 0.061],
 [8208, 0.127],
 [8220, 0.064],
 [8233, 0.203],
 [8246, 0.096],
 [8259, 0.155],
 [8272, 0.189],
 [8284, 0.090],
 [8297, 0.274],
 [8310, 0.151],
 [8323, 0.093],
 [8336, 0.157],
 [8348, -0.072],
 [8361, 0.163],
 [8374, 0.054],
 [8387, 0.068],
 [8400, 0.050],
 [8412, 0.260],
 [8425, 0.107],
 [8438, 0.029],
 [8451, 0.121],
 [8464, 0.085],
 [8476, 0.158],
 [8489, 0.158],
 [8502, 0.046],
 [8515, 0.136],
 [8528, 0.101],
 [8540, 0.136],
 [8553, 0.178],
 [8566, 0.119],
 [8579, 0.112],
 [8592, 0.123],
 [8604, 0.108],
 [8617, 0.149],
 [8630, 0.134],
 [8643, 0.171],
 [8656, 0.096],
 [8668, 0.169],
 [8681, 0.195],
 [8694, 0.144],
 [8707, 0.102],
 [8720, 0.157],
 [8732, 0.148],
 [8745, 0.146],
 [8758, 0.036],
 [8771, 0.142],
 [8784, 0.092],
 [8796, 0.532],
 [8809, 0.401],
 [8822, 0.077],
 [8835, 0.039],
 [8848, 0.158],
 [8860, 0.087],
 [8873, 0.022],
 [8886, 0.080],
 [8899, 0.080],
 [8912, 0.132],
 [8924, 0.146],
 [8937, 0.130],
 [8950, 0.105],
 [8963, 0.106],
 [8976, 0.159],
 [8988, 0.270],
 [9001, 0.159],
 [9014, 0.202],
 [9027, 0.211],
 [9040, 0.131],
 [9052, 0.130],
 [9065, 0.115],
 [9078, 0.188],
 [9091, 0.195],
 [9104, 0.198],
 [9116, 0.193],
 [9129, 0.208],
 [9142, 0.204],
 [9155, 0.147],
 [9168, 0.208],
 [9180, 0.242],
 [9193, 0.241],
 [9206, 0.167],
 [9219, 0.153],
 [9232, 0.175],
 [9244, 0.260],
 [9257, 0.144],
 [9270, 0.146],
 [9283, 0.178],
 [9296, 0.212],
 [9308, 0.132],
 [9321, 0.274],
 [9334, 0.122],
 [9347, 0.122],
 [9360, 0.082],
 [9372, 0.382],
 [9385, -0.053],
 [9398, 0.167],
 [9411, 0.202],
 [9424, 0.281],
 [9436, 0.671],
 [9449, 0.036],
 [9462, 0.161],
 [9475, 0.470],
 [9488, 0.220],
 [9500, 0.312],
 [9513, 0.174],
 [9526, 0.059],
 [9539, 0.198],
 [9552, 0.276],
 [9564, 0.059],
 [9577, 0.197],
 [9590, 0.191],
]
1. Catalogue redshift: 1.360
